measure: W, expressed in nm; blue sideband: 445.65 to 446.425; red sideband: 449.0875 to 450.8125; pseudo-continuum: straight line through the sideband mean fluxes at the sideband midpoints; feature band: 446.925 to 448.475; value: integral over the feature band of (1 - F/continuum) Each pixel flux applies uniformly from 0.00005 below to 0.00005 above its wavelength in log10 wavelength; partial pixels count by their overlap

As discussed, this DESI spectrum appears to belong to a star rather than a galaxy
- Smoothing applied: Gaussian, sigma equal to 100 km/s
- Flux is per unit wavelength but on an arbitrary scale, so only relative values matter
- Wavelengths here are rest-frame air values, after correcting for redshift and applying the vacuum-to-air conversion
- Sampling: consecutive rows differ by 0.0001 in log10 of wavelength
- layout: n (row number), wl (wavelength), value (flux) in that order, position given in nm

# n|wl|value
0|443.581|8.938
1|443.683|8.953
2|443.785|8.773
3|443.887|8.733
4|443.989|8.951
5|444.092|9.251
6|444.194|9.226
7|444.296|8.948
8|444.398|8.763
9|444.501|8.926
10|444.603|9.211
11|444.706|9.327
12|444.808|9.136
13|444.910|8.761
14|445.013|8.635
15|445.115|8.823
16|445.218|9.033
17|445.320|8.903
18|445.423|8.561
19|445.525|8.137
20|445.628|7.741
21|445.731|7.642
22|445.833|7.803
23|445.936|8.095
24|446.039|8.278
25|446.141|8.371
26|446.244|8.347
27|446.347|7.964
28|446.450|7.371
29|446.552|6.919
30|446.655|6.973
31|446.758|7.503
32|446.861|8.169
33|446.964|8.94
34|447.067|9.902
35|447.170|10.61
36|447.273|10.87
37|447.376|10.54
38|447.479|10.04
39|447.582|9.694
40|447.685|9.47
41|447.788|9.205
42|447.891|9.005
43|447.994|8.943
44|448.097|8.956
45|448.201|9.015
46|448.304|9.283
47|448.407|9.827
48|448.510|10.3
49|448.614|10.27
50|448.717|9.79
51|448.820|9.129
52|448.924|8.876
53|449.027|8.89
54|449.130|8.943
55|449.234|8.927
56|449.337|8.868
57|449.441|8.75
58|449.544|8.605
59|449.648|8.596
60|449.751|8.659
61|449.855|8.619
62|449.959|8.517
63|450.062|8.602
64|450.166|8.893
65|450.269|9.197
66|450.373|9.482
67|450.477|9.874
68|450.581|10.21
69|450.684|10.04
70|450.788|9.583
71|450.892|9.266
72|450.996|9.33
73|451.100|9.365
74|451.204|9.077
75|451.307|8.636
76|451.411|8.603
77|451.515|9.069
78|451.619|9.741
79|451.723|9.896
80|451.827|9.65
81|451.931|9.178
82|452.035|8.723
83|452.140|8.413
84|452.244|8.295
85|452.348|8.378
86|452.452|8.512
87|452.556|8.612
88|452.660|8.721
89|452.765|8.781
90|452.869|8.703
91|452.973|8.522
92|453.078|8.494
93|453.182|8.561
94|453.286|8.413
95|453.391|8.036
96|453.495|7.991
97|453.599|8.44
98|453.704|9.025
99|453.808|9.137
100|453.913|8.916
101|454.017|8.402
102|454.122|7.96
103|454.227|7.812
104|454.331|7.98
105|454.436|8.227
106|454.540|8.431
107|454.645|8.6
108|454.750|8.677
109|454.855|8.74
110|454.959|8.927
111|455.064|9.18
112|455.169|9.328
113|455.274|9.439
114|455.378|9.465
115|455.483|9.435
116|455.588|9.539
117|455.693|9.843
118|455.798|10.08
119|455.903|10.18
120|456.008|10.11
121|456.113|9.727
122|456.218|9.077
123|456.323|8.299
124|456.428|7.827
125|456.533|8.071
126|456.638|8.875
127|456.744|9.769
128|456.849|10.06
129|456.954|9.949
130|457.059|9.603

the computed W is -0.21 nm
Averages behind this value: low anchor 8.03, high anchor 9.07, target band 9.64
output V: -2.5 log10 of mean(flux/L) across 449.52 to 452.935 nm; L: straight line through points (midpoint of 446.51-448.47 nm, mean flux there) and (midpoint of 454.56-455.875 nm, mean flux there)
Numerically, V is 0.02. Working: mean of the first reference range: 9.17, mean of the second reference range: 9.27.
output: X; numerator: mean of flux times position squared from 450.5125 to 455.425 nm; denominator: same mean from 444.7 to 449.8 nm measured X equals 1.02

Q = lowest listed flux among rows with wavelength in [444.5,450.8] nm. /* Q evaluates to 6.919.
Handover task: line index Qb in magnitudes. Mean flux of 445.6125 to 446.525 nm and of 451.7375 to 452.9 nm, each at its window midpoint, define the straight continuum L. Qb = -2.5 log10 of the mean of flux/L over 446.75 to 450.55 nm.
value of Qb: -0.12 mag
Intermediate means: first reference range 7.94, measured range 9.26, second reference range 8.76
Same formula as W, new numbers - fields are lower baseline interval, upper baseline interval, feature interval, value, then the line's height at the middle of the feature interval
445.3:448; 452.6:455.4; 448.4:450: -0.080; 8.65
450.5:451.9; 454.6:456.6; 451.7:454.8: 0.249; 9.32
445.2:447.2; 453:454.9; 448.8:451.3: -0.228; 8.33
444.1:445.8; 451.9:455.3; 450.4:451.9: -0.143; 8.63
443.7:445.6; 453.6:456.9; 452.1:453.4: 0.066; 8.97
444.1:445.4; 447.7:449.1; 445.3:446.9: 0.212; 9.11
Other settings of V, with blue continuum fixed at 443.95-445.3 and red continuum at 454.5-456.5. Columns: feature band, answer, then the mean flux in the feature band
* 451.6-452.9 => 0.03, 8.87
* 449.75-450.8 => -0.02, 9.26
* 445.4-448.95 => 0.02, 8.88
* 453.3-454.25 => 0.09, 8.43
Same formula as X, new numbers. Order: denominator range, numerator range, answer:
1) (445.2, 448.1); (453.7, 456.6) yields 1.07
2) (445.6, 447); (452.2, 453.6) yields 1.11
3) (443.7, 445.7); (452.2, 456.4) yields 1.04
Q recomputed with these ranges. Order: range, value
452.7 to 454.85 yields 7.812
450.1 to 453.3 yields 8.295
